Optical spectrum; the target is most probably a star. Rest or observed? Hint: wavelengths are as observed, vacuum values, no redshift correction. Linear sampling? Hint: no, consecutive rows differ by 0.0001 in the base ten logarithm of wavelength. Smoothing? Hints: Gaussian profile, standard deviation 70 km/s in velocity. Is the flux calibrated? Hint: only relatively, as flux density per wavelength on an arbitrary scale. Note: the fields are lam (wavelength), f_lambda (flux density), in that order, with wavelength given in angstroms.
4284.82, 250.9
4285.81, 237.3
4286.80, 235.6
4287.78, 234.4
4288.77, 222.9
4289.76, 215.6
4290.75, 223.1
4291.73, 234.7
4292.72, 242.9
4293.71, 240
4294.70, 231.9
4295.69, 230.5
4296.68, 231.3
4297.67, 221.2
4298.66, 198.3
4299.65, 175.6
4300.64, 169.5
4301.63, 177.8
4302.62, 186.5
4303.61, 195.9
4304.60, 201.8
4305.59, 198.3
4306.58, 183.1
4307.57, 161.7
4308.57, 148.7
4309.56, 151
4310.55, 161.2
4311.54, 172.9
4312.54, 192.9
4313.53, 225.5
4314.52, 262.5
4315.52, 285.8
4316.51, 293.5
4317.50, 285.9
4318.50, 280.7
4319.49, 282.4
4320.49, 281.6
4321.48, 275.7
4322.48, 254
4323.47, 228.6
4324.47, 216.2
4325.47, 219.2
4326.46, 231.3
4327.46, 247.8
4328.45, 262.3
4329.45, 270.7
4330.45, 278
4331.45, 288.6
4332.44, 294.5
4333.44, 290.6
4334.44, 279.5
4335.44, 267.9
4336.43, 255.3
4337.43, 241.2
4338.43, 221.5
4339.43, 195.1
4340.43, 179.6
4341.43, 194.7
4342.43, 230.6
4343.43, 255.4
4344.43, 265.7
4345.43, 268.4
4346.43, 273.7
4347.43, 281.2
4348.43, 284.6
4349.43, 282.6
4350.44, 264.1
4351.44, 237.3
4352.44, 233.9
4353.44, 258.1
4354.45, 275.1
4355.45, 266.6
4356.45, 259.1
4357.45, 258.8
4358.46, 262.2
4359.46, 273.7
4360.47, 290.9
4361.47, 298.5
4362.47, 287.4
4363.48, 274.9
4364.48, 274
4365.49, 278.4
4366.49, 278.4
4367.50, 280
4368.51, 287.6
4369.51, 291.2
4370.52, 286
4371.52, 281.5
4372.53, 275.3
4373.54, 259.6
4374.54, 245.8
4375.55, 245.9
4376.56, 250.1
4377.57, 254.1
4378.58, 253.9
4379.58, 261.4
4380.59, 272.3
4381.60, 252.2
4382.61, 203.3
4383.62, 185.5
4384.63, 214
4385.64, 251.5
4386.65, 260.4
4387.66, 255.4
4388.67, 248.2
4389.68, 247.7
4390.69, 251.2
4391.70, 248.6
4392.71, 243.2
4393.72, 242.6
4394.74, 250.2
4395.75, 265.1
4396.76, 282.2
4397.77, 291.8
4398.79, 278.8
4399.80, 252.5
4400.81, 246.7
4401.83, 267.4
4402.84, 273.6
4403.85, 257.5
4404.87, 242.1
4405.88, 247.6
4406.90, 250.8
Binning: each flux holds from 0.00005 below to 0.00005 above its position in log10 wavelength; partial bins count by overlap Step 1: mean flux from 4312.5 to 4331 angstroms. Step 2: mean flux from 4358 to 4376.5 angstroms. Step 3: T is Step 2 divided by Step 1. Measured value 1.07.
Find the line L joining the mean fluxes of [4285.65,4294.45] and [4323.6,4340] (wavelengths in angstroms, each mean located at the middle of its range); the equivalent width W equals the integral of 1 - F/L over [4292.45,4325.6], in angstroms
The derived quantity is 3.0 angstroms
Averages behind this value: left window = 232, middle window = 219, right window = 253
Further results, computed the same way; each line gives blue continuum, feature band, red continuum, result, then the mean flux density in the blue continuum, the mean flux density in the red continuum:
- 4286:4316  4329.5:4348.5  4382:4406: -2.5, 207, 250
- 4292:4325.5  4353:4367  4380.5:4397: -2.3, 220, 244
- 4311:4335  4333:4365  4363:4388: 0.0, 258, 259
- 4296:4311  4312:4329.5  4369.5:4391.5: -4.8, 185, 251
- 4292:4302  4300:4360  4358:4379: 0.2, 213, 273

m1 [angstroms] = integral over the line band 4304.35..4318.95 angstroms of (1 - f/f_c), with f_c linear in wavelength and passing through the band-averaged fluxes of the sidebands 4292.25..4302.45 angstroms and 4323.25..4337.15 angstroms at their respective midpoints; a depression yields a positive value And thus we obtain 1.22 angstroms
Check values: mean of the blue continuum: 211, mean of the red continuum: 260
